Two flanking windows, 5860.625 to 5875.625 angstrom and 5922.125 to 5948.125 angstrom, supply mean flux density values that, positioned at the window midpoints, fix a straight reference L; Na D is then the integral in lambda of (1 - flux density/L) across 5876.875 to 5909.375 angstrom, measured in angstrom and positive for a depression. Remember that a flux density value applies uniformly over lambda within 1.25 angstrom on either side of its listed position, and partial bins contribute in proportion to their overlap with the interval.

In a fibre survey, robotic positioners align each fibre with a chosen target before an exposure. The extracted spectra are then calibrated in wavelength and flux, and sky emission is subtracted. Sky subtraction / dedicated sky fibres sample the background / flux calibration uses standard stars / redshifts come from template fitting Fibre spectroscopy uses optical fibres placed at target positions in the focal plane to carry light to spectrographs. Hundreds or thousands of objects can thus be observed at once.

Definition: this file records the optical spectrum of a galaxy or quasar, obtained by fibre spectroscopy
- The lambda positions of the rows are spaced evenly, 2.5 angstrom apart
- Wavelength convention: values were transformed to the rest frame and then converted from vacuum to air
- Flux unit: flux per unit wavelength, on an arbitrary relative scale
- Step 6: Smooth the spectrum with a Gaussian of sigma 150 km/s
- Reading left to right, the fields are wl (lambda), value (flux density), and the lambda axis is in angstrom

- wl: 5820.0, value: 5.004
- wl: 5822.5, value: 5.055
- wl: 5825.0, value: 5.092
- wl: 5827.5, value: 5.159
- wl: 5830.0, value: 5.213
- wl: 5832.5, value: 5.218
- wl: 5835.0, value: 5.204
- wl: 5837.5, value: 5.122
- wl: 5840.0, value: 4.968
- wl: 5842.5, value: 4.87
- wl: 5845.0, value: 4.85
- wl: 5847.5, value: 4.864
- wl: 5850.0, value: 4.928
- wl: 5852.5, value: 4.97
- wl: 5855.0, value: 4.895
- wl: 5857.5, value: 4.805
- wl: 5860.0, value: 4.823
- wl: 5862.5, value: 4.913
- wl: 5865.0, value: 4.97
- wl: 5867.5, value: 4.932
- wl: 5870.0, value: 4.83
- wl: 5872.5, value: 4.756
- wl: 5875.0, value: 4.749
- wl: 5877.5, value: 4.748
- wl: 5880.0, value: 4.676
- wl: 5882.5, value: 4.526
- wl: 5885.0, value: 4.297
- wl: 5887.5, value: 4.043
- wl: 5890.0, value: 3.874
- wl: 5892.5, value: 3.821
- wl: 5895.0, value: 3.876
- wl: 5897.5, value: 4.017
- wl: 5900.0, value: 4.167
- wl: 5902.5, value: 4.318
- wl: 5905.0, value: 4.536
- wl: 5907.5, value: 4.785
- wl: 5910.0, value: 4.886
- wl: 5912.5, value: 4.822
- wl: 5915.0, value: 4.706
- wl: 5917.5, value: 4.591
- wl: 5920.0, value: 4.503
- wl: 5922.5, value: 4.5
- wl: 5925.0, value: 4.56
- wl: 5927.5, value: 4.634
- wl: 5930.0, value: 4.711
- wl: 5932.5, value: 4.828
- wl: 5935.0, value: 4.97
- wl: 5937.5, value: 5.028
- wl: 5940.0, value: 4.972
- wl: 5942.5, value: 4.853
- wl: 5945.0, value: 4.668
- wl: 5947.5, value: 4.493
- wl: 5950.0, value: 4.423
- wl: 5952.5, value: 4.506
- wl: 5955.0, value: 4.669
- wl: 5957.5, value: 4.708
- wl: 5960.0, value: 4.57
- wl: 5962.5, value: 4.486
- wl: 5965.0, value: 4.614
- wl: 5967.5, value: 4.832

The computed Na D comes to 3.62 angstrom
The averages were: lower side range 4.86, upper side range 4.76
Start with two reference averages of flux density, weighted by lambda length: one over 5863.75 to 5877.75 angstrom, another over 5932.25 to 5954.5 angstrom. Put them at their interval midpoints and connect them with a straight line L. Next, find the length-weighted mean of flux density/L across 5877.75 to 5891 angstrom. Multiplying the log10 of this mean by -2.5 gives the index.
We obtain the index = 0.12 mag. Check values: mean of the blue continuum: 4.84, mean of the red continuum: 4.74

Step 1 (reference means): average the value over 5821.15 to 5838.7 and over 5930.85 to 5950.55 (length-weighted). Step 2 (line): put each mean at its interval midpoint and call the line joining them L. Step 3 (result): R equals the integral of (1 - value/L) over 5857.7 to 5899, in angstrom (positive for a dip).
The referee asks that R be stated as 4.1 angstrom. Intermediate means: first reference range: 5.15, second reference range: 4.79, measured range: 4.5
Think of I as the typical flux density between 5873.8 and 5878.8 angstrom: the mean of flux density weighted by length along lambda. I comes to 4.75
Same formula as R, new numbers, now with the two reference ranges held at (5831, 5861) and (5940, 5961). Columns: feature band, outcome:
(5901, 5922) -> 0.55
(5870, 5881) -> 0.28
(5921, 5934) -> 0.15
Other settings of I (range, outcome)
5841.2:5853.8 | 4.9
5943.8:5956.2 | 4.55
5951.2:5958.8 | 4.63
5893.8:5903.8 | 4.1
